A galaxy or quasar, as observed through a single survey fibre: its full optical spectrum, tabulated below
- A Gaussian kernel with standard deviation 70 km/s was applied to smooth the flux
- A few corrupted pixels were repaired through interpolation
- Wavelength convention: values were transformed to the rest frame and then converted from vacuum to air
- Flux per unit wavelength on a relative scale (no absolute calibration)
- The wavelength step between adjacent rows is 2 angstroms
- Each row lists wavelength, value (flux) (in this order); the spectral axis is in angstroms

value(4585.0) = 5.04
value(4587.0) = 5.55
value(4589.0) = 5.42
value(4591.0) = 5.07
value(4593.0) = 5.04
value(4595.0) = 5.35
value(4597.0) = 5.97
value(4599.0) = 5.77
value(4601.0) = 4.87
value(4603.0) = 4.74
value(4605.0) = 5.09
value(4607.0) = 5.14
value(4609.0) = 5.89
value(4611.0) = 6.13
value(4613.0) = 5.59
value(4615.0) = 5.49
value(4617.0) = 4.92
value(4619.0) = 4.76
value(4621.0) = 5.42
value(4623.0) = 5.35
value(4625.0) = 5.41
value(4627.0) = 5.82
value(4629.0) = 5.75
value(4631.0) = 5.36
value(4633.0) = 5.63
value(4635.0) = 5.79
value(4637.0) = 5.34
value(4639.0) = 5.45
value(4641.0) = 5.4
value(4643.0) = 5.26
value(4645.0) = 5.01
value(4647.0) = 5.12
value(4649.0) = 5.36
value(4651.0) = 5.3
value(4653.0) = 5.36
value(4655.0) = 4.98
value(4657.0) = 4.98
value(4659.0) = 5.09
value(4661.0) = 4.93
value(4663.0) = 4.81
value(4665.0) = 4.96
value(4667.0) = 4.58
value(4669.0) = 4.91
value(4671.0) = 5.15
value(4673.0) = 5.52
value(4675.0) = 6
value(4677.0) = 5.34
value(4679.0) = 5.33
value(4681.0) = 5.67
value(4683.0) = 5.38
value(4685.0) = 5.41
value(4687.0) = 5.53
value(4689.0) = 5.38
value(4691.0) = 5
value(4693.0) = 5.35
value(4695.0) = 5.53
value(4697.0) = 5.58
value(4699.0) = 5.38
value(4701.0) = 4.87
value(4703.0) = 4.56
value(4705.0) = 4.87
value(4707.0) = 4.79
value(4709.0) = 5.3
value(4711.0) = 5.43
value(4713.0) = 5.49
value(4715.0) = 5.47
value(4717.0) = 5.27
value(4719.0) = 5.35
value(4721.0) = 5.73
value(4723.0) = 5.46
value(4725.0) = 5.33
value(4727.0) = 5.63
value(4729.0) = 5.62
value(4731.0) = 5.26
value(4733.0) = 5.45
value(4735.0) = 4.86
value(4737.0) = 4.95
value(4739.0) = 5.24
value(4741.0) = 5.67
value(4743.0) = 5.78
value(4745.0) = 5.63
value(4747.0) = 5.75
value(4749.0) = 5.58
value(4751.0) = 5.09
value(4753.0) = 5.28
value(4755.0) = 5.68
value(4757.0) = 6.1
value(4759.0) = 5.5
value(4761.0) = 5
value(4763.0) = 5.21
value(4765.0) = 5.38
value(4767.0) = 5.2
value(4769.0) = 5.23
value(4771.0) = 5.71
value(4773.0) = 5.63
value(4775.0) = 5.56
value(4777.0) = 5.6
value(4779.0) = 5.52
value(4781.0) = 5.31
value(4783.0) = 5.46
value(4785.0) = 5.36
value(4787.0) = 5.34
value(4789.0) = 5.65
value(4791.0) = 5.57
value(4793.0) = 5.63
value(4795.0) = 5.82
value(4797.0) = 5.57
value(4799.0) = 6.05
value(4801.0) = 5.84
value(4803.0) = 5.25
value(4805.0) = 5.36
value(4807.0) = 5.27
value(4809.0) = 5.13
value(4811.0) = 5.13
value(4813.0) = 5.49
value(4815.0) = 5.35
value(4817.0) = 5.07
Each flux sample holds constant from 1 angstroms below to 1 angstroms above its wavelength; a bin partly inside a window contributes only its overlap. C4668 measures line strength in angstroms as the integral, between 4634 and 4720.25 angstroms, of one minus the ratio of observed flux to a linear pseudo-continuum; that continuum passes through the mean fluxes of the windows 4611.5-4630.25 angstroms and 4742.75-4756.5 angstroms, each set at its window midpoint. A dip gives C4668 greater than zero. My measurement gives 3.5 angstroms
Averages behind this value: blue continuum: 5.41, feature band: 5.25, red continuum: 5.55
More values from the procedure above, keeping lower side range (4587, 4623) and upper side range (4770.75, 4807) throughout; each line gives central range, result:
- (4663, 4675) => 0.7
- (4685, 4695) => 0.2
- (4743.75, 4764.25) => 0.1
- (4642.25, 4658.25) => 0.7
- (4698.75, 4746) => 1.5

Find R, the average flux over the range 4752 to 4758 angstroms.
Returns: 5.69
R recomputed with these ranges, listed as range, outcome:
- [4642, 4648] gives 5.13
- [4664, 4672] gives 4.9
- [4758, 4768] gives 5.26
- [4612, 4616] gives 5.54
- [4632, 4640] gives 5.55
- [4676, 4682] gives 5.45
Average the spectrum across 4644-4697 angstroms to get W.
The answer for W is 5.24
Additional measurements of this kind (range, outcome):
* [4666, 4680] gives 5.26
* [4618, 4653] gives 5.38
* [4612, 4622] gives 5.24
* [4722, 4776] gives 5.44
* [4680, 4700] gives 5.42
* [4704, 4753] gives 5.37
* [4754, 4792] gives 5.47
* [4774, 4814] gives 5.5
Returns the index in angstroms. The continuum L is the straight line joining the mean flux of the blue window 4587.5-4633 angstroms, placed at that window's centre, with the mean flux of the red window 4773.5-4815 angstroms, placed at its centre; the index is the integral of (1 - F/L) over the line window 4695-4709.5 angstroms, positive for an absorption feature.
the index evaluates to 1.0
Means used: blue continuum 5.39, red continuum 5.49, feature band 5.07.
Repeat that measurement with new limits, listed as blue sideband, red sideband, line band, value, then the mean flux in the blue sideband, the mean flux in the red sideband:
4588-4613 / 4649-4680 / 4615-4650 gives -0.6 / 5.38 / 5.16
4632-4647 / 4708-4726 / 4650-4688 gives 1.3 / 5.39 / 5.43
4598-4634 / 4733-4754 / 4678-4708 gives 0.8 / 5.4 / 5.39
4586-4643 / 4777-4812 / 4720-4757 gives 0.0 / 5.41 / 5.49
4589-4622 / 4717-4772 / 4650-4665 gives 0.9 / 5.33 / 5.43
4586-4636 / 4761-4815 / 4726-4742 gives 0.3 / 5.41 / 5.46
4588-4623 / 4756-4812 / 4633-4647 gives 0.0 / 5.33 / 5.48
